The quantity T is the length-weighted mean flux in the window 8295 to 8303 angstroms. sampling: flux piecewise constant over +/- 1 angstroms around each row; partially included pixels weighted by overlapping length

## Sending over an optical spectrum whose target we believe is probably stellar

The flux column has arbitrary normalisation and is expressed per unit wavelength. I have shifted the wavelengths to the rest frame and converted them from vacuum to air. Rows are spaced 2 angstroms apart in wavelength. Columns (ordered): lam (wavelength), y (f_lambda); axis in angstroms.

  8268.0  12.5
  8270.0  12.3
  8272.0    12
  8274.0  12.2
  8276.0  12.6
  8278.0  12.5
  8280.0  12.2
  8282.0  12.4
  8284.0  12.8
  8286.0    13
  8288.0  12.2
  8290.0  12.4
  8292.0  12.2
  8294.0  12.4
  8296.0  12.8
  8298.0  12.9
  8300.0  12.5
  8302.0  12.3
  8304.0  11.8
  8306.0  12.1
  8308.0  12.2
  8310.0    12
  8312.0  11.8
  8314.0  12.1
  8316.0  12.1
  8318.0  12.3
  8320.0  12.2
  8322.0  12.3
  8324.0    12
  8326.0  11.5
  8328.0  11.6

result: 12.6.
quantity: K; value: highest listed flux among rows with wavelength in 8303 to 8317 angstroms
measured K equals 12.2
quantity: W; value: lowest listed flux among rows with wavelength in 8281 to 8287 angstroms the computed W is 12.4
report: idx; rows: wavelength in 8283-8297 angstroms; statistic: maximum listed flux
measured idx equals 13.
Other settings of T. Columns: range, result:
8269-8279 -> 12.3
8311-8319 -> 12.1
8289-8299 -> 12.5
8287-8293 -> 12.3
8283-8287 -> 12.9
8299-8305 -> 12.2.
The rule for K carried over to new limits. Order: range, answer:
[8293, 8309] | 12.9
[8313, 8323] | 12.3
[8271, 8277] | 12.6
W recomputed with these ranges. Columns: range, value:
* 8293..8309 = 11.8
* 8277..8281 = 12.2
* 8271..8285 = 12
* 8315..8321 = 12.1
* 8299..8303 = 12.3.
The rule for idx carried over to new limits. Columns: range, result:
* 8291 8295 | 12.4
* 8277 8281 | 12.5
